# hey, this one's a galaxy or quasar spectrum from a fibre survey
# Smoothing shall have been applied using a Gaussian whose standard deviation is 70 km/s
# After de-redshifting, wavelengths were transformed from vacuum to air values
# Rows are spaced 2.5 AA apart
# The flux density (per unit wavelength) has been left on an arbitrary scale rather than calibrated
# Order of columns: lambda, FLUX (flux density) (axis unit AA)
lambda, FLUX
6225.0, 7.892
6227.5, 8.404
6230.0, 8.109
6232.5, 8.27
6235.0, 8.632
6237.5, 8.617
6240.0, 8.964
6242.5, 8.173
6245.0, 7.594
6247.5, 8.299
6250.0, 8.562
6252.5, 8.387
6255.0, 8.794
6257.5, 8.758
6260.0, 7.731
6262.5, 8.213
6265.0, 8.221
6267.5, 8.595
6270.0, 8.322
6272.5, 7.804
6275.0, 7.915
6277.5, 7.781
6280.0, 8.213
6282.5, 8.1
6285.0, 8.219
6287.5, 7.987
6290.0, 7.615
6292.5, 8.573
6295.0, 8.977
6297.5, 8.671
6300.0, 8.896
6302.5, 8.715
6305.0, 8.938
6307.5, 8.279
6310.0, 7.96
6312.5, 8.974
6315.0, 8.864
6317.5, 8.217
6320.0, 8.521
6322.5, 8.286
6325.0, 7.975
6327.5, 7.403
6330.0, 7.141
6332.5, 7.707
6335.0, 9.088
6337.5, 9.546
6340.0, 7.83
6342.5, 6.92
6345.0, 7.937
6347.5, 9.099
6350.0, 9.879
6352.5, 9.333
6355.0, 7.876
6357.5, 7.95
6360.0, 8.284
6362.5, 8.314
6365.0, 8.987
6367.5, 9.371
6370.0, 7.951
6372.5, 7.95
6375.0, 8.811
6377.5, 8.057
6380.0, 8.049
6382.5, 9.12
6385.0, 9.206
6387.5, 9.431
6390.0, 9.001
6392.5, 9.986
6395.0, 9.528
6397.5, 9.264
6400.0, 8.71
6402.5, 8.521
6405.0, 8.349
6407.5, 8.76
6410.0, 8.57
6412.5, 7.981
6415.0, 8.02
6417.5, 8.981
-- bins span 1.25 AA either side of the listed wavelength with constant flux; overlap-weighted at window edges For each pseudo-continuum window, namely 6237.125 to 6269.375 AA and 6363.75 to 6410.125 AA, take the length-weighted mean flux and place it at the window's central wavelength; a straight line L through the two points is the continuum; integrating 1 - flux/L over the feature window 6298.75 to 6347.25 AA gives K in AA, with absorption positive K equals 1.8 AA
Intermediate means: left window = 8.37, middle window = 8.29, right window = 8.83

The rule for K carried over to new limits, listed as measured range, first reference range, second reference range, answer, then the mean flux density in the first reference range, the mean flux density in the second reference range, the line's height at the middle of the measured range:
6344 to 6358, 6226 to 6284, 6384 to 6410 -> 0.11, 8.28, 9.05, 8.8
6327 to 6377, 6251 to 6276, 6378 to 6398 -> 2.94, 8.28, 9.15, 8.9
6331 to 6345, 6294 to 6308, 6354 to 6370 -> 0.64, 8.77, 8.43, 8.56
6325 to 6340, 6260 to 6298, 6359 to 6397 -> 0.70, 8.19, 8.82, 8.53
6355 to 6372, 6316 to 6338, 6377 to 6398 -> 0.63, 8.17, 9.1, 8.73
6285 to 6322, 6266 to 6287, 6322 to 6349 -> -1.79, 8.12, 8.1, 8.11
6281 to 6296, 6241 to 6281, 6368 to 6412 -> 0.18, 8.21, 8.78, 8.33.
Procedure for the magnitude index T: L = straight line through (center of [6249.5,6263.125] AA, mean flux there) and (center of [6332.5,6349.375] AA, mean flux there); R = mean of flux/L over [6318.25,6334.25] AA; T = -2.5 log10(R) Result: 0.07 mag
